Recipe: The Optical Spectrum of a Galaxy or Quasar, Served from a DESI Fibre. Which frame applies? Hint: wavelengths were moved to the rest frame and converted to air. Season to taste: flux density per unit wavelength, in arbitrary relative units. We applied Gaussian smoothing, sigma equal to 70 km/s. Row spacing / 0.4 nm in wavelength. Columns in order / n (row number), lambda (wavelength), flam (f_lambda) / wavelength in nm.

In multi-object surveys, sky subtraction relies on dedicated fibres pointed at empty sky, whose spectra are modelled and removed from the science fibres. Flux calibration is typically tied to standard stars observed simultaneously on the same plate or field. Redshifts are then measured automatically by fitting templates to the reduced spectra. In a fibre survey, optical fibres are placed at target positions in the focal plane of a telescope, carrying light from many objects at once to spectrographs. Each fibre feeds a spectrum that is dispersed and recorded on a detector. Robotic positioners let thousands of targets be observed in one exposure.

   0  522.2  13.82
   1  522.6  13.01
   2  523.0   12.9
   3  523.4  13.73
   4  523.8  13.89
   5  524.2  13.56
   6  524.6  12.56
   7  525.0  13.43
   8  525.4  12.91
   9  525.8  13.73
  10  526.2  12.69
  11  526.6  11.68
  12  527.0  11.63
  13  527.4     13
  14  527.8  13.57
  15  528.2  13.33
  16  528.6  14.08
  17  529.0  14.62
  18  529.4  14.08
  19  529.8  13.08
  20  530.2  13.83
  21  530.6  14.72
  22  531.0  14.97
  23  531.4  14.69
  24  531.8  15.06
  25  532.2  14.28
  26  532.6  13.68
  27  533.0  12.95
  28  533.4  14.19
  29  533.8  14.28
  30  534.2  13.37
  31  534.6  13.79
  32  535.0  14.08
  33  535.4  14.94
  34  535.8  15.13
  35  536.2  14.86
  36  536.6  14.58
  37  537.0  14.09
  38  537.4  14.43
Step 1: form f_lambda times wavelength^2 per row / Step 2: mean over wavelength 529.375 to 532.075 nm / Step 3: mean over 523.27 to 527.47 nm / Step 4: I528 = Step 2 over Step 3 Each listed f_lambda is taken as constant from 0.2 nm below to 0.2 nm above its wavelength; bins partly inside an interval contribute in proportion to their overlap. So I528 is 1.1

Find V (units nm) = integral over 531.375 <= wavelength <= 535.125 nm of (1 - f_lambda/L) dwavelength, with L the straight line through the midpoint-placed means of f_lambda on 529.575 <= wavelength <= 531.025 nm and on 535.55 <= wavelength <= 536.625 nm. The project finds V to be 0.12 nm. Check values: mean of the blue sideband 14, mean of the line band 14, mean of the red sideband 14.9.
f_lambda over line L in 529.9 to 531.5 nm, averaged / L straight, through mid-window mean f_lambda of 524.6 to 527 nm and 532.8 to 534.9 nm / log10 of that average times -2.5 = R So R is -0.09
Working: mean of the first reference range 12.8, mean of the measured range 14.5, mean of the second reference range 13.7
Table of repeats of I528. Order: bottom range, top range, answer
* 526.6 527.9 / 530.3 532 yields 1.20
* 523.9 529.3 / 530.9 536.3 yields 1.11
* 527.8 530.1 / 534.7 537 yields 1.09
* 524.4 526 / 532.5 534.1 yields 1.08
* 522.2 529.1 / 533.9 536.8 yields 1.13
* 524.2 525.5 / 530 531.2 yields 1.14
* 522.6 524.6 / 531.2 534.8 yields 1.09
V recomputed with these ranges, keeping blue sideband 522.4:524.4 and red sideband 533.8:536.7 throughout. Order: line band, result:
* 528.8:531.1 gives -0.039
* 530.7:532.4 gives -0.081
